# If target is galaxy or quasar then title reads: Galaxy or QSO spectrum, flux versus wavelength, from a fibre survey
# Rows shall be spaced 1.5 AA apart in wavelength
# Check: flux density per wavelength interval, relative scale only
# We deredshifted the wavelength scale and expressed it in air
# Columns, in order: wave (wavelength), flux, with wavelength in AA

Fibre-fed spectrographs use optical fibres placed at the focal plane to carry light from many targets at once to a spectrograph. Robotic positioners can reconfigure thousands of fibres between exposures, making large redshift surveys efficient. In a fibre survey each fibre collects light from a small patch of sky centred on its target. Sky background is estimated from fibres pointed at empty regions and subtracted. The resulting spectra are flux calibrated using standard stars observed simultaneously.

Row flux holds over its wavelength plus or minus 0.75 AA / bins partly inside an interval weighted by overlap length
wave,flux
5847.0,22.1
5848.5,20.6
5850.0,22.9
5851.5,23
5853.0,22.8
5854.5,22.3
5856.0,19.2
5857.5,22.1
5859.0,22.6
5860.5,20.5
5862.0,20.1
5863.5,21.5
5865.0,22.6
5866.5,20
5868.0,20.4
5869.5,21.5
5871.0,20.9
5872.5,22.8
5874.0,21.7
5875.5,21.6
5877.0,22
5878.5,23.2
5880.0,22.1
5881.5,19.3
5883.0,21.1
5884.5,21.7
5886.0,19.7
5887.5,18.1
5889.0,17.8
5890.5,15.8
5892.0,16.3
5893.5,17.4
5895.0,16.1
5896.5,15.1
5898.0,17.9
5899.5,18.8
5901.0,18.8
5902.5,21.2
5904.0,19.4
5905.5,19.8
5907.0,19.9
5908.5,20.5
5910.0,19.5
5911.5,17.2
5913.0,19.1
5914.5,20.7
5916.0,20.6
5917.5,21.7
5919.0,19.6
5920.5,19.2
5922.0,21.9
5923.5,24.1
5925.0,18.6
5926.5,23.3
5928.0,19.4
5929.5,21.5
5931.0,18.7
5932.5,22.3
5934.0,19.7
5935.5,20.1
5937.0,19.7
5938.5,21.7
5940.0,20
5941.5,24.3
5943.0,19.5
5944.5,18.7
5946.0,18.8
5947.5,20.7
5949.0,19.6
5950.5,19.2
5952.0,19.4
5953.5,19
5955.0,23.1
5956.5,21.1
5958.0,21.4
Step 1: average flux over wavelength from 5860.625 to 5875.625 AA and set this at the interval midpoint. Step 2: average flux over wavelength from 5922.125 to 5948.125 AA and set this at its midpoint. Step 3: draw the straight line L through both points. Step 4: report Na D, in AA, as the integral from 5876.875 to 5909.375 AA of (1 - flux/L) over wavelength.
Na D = 3.0 AA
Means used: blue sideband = 21.3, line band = 19.1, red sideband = 20.7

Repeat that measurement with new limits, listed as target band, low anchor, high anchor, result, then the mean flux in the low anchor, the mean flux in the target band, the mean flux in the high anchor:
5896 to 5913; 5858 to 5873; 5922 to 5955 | 1.5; 21.3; 19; 20.5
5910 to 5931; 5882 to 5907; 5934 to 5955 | -1.2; 18.5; 20.4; 20.2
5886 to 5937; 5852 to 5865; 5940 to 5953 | 2.9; 21.5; 19.4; 20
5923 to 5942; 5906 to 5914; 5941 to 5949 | -1.0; 19.3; 20.9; 20.2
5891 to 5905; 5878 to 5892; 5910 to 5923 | 1.4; 19.6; 17.9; 20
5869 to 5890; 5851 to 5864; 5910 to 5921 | 0.0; 21.5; 20.9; 19.7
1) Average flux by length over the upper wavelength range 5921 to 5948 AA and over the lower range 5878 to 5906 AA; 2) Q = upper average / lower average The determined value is 1.10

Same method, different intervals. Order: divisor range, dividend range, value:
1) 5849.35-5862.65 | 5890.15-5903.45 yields 0.81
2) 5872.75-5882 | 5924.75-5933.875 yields 0.95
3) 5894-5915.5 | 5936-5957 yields 1.08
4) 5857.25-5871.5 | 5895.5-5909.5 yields 0.90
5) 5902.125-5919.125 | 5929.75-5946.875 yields 1.02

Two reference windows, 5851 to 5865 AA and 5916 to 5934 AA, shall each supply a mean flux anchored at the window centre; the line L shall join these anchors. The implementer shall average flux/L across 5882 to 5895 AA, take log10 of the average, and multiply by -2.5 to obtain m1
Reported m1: 0.16 mag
